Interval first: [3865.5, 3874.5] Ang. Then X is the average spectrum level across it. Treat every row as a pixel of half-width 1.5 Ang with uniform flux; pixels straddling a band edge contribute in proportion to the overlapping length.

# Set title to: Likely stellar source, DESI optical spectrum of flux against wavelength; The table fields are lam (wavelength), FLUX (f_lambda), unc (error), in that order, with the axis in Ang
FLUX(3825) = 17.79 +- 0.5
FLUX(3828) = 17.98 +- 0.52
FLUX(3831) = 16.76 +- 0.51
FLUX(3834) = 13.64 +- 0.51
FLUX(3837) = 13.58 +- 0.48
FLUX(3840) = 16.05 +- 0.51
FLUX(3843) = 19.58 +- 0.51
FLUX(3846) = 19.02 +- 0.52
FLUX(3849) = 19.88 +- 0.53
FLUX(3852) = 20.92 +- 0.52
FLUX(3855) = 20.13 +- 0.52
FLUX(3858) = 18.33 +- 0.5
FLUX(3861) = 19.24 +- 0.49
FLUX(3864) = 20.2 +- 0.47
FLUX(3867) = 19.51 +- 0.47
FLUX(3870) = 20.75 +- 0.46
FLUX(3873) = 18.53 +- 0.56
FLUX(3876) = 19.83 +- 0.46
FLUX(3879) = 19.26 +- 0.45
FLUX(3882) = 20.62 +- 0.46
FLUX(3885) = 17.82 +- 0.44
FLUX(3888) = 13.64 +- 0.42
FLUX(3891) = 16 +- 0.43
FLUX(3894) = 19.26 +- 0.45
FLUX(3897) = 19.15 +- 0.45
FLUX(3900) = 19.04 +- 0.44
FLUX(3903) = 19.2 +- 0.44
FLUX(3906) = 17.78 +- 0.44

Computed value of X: 19.6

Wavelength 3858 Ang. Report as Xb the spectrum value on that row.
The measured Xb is 18.33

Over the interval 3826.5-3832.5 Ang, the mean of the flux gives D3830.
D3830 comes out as 17.4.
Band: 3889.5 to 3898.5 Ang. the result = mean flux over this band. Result 18.1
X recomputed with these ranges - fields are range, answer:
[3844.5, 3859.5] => 19.7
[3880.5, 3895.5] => 17.5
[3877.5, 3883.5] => 19.9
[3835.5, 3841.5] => 14.8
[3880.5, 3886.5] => 19.2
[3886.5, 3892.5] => 14.8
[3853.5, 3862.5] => 19.2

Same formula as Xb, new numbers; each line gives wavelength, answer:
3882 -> 20.62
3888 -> 13.64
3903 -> 19.2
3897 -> 19.15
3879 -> 19.26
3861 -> 19.24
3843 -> 19.58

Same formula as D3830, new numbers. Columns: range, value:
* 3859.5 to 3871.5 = 19.9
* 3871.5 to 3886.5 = 19.2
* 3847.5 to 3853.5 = 20.4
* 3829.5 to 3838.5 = 14.7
